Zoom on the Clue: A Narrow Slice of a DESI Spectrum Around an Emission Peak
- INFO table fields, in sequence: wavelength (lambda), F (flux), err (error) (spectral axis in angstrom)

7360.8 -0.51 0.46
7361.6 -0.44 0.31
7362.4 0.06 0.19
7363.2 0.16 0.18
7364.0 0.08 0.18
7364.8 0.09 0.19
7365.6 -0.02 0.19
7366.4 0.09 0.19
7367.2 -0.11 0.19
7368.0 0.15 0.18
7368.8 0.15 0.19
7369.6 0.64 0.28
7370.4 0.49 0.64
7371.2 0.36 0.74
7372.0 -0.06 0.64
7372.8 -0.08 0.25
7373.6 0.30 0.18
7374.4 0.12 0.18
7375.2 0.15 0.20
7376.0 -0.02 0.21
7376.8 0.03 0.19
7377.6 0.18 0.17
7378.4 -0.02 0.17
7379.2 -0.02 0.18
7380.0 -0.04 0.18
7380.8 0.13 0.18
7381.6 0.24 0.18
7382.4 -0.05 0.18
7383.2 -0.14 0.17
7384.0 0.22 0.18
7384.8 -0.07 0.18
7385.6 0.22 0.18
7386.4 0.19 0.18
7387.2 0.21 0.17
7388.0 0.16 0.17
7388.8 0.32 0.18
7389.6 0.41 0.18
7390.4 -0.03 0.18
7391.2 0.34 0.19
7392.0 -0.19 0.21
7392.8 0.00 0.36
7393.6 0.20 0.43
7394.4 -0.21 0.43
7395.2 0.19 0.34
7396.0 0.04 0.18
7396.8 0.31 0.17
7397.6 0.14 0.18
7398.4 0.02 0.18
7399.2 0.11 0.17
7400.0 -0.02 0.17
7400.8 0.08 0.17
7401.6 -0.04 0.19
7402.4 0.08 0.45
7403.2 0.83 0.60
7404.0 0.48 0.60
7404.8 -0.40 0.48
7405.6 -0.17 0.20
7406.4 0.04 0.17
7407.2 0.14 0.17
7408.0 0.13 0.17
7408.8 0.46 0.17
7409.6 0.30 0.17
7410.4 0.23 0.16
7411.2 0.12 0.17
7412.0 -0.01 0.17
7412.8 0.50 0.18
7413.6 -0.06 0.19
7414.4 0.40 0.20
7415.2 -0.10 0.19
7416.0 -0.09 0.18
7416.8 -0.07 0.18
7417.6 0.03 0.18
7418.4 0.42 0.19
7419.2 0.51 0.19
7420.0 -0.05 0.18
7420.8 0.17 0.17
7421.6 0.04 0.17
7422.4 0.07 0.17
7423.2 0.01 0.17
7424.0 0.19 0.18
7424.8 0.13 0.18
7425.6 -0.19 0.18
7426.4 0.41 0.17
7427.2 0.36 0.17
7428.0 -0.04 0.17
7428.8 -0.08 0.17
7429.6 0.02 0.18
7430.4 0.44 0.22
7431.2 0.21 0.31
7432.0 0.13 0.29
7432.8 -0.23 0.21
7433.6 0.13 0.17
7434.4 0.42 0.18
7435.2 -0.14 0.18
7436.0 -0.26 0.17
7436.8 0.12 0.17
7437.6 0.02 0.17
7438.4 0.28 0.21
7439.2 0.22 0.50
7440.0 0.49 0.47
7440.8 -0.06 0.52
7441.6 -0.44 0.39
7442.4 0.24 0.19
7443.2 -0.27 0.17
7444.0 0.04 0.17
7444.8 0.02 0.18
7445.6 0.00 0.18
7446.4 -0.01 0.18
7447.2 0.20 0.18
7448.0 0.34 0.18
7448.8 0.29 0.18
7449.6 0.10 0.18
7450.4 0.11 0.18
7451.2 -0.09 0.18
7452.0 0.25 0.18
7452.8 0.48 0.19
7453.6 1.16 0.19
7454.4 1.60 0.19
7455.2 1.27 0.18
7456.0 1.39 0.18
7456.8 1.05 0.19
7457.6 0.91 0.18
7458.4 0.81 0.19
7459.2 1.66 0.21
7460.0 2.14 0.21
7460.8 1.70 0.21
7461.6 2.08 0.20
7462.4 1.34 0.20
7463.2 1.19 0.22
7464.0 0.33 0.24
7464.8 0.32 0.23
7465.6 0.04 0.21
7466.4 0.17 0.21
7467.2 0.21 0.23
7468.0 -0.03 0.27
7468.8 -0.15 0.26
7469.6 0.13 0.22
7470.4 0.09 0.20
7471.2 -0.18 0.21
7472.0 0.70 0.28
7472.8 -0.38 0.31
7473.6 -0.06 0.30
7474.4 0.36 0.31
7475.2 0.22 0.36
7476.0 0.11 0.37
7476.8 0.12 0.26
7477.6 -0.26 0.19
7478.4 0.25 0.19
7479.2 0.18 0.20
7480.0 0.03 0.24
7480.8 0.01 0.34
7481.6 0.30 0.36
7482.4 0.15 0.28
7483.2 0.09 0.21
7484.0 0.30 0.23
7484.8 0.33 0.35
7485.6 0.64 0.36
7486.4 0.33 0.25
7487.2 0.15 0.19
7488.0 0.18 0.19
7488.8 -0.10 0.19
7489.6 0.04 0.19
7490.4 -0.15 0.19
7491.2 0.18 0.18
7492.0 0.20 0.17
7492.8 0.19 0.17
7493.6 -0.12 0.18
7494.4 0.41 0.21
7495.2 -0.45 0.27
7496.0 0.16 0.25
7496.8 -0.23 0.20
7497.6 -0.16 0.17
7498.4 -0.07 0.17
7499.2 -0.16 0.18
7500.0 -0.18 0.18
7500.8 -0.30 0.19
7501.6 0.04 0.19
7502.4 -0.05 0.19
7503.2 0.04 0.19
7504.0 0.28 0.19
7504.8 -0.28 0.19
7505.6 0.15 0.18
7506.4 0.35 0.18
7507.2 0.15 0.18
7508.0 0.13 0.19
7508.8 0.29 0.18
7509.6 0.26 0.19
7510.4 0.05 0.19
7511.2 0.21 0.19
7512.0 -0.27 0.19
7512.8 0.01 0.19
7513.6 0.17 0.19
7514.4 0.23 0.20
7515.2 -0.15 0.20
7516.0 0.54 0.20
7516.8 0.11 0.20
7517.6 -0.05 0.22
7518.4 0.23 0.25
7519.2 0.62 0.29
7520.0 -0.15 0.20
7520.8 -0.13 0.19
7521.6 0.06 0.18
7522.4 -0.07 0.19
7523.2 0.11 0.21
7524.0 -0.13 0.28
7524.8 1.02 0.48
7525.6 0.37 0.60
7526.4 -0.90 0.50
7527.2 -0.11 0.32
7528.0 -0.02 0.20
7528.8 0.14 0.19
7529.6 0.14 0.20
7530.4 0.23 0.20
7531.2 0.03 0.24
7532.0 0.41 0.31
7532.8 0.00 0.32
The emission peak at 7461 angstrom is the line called [O II]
